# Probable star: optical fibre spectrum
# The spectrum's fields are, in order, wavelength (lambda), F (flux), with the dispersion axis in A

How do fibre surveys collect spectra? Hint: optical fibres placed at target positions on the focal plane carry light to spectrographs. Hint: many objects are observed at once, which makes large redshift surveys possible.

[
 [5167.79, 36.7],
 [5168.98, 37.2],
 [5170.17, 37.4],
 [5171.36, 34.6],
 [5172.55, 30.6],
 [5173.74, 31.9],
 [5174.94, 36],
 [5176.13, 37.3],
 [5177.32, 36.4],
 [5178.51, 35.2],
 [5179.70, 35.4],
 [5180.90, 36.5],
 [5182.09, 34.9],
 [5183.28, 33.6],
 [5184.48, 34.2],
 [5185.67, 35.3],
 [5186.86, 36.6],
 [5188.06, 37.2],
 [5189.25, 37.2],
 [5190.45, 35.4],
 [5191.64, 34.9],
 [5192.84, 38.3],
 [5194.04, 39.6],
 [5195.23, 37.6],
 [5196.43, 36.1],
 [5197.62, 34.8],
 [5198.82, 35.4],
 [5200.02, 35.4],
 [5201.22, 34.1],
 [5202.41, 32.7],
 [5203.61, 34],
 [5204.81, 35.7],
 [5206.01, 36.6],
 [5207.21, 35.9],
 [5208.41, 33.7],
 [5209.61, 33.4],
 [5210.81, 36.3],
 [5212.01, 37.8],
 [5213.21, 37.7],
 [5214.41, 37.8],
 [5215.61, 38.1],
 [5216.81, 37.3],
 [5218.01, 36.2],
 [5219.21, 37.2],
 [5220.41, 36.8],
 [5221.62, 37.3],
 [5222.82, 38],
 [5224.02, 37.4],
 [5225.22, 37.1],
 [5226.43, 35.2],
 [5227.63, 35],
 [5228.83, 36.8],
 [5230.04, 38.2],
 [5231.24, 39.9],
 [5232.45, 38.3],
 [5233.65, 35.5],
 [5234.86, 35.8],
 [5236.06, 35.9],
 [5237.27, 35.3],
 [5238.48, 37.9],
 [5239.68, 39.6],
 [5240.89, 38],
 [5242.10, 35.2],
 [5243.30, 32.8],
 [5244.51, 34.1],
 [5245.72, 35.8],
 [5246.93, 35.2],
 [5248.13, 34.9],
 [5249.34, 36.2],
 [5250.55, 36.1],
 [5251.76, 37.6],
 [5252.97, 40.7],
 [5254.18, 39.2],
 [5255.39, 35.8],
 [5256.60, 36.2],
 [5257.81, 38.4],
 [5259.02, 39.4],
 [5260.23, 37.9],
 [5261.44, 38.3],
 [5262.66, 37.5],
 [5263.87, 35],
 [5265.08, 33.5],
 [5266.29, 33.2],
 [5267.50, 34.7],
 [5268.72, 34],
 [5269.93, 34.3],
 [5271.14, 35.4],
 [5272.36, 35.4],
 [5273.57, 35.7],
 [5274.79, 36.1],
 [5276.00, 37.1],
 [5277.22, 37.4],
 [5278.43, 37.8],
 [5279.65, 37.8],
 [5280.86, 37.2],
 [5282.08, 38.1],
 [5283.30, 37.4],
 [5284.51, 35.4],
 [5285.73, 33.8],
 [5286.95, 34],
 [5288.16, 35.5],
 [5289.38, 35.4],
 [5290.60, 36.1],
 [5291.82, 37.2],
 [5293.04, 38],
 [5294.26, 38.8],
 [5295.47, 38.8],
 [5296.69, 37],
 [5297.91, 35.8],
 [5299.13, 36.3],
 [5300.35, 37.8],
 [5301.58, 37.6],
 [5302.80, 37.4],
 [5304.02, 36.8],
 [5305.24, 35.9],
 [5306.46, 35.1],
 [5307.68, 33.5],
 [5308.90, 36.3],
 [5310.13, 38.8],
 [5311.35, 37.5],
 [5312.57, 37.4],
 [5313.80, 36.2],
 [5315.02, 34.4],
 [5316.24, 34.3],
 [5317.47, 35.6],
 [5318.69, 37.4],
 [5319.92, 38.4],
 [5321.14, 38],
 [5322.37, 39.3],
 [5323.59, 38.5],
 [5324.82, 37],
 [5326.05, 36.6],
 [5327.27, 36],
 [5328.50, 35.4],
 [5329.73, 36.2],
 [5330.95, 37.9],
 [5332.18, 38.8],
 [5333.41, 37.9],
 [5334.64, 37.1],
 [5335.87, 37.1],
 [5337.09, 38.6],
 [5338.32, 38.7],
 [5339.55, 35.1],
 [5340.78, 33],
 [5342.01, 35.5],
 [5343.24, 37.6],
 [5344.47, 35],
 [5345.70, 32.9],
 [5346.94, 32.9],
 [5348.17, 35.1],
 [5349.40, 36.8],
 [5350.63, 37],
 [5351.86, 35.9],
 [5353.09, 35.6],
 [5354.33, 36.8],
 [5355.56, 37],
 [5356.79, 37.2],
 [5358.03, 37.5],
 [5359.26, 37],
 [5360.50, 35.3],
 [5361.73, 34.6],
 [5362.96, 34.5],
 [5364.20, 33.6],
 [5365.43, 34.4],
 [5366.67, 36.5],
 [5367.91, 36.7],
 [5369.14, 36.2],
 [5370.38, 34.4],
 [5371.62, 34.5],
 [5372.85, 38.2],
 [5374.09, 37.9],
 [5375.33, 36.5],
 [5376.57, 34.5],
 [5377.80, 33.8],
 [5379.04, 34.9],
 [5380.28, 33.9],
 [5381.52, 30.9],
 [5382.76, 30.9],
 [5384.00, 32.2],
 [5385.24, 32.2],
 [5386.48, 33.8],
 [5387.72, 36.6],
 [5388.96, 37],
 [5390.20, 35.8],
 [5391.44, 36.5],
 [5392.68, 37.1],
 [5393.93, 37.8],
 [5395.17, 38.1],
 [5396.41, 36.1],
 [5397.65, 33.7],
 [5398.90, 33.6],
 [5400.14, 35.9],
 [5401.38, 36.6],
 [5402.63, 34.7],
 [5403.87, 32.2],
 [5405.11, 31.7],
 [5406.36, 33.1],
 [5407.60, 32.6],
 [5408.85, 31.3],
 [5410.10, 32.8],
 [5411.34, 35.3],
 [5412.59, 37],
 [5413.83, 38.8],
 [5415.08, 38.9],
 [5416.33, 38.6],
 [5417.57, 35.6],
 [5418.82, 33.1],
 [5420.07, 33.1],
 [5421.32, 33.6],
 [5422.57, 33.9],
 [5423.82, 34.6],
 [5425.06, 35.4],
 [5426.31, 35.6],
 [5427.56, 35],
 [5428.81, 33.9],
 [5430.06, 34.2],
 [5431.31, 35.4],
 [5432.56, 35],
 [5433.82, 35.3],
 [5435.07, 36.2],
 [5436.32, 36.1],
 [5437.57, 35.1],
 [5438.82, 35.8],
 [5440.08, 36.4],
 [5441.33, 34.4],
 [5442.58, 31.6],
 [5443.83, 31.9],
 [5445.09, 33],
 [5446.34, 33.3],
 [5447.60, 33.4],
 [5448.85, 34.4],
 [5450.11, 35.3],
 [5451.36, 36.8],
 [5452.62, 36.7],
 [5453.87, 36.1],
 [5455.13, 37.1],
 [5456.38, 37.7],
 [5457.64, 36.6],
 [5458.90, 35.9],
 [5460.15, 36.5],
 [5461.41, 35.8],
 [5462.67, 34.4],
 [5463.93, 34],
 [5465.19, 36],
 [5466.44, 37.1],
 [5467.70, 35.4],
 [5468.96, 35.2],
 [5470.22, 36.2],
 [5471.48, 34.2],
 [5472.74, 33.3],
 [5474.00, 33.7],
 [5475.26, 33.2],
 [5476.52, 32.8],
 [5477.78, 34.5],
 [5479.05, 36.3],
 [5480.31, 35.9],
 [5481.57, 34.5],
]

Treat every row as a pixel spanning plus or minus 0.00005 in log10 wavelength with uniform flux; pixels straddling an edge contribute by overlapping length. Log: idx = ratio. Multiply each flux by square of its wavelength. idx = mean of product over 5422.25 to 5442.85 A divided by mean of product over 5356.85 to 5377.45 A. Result 1.0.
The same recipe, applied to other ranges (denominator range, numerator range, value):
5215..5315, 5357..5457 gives 1.01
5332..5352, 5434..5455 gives 1.00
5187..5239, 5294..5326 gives 1.05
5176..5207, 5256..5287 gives 1.04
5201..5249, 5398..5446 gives 1.03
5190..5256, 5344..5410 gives 1.02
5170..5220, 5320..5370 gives 1.08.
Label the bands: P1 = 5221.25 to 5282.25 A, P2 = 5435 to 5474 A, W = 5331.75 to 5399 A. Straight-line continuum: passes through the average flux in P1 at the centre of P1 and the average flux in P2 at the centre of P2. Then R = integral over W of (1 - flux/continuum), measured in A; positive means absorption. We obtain 0.3 A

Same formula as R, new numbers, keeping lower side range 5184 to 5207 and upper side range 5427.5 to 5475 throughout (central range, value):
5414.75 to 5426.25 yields 0.0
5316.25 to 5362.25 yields -1.4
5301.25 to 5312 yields -0.3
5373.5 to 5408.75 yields 0.7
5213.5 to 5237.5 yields -0.8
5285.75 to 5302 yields -0.5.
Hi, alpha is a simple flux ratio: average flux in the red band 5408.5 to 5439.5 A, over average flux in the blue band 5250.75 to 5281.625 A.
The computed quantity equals 0.96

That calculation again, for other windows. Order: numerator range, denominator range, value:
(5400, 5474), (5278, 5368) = 0.96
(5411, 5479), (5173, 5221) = 0.98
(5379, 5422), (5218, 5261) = 0.94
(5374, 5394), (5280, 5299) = 0.95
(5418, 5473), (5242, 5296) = 0.96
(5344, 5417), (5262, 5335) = 0.97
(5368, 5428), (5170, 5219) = 0.98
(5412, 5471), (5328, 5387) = 0.99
